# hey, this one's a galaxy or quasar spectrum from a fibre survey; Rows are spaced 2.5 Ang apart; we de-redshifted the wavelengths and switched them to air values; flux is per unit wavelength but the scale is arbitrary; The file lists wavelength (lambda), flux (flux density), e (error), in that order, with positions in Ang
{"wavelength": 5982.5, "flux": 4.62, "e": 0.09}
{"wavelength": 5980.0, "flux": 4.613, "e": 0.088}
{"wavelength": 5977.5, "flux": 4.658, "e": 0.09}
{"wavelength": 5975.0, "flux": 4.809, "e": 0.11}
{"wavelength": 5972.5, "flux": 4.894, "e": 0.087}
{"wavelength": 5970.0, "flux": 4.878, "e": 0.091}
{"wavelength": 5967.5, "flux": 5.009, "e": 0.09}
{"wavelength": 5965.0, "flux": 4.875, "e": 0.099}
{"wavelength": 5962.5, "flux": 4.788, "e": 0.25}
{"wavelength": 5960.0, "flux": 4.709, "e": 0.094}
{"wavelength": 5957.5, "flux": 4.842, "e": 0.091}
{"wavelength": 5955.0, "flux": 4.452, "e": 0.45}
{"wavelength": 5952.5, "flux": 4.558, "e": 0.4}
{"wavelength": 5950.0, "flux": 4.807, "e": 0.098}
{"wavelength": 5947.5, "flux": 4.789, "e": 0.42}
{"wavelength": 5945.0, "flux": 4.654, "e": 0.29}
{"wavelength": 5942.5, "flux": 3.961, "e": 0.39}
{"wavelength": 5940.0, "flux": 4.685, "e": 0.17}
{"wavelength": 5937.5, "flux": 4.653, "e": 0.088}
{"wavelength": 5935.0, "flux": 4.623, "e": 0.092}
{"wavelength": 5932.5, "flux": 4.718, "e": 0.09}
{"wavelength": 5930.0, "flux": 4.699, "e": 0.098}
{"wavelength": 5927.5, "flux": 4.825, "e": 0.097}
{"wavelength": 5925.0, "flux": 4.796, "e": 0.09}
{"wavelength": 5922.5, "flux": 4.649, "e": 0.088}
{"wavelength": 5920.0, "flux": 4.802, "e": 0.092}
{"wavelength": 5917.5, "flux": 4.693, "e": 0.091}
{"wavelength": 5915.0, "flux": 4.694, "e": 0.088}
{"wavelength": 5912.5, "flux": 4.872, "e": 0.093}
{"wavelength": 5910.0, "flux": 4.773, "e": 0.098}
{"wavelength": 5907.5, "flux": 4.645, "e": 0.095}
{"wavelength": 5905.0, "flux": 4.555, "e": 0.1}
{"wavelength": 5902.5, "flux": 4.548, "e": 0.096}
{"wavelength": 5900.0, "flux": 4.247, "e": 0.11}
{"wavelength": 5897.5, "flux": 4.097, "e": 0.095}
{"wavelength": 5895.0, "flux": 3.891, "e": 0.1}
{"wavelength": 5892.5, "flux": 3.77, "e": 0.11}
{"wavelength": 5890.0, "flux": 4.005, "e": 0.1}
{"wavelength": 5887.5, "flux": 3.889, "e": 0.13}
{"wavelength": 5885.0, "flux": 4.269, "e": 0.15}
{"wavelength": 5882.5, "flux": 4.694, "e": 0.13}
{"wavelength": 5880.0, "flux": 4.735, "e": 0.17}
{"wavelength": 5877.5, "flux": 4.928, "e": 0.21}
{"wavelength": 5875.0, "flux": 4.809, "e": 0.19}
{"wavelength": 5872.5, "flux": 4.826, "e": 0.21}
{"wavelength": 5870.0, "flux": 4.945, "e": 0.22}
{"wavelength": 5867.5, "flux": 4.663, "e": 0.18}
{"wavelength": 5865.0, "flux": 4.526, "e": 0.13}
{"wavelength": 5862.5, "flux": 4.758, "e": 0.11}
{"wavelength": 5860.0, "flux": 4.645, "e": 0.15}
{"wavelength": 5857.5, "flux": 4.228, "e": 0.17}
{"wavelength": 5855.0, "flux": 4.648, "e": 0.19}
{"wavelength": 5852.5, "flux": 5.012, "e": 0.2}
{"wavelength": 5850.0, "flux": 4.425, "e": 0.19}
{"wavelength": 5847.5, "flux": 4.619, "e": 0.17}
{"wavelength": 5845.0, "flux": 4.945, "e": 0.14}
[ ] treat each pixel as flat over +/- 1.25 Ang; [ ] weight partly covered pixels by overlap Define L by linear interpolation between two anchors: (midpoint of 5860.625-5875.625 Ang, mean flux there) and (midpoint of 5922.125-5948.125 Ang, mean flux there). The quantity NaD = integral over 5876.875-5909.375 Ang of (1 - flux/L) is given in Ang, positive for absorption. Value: 2.6 Ang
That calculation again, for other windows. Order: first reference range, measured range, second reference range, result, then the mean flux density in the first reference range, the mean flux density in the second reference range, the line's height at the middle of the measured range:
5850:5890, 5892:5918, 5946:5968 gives 1.2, 4.61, 4.75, 4.67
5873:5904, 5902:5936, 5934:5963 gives -1.7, 4.34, 4.62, 4.48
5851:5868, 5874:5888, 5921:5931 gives 0.3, 4.64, 4.74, 4.67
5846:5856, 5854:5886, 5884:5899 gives -2.4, 4.68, 3.99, 4.36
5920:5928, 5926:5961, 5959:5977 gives 1.1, 4.76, 4.85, 4.8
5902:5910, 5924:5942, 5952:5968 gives 0.0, 4.62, 4.74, 4.68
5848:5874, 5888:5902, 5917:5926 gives 2.0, 4.67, 4.74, 4.71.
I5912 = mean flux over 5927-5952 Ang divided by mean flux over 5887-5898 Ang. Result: 1.18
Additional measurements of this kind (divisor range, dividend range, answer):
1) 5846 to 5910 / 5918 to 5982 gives 1.05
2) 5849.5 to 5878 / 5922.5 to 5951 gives 0.99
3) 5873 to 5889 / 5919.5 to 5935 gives 1.04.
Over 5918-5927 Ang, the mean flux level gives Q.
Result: 4.75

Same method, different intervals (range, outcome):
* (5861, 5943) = 4.56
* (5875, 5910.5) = 4.37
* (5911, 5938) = 4.73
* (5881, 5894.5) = 4.12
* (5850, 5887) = 4.67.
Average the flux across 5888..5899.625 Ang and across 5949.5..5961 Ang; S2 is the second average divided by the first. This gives 1.18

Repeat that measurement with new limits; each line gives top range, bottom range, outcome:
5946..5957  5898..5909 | 1.04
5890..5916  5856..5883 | 0.93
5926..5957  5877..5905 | 1.08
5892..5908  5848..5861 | 0.93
